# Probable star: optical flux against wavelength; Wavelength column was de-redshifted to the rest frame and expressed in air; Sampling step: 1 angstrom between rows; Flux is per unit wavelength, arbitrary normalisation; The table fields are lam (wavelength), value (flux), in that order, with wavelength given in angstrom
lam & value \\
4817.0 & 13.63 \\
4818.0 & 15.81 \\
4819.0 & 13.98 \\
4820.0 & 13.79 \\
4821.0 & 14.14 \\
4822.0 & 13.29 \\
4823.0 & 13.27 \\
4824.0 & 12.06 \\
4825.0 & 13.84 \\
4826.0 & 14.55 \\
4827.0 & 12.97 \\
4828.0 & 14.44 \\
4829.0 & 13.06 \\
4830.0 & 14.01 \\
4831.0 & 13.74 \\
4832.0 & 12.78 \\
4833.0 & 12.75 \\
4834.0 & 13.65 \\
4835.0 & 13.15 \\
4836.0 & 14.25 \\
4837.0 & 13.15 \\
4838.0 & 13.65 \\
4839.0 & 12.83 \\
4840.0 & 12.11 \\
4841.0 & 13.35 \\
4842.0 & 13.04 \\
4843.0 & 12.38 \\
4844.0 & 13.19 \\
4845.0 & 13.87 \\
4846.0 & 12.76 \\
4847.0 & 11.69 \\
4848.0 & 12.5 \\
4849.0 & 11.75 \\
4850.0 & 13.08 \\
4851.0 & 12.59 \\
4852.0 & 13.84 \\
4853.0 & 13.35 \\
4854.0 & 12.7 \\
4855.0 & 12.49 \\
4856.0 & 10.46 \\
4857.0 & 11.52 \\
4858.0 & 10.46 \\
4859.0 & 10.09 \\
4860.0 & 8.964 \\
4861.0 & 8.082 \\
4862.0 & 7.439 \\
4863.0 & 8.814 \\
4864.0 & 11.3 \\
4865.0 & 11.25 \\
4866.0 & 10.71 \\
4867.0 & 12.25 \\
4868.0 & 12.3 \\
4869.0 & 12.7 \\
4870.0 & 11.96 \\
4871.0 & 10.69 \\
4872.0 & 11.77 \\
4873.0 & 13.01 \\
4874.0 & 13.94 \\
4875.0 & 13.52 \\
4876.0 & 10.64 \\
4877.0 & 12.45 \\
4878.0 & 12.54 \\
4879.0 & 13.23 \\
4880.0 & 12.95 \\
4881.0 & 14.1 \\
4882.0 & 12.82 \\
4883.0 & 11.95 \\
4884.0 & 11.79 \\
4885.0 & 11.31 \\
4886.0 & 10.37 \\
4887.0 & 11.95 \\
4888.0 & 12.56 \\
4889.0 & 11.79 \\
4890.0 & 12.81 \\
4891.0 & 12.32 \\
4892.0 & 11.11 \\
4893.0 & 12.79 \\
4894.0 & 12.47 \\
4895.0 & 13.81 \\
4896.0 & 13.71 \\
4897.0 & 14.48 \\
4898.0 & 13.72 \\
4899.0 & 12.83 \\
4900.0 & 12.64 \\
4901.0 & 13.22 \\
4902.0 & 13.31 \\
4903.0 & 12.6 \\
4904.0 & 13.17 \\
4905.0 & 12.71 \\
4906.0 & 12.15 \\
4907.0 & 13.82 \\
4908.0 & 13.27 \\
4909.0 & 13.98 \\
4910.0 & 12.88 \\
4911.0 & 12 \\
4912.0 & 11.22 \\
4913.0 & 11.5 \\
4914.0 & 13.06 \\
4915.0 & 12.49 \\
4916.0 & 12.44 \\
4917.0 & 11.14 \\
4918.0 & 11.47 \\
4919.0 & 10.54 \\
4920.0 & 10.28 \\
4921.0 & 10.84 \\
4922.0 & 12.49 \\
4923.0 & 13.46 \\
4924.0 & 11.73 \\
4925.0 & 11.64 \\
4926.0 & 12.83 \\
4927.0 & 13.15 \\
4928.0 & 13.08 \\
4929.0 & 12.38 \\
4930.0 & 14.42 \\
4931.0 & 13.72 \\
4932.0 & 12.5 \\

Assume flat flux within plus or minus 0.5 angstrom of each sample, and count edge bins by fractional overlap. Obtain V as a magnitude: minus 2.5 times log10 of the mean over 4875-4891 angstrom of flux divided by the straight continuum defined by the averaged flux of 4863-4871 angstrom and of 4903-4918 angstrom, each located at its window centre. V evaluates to -0.033 mag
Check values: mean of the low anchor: 11.5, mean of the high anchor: 12.5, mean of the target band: 12.3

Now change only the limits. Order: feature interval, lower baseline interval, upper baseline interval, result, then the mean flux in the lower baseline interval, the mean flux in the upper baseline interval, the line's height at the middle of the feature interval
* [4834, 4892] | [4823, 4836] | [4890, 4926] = 0.08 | 13.4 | 12.5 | 13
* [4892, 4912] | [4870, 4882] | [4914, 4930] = -0.06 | 12.6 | 12.1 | 12.3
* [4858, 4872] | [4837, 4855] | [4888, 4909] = 0.22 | 12.9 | 13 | 12.9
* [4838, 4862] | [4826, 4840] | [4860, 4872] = 0.00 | 13.4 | 10.7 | 12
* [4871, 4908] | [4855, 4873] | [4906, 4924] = -0.11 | 10.8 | 12.2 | 11.5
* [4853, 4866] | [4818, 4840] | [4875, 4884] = 0.24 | 13.5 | 12.6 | 13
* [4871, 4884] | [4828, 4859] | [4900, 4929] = 0.00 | 12.8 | 12.4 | 12.6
